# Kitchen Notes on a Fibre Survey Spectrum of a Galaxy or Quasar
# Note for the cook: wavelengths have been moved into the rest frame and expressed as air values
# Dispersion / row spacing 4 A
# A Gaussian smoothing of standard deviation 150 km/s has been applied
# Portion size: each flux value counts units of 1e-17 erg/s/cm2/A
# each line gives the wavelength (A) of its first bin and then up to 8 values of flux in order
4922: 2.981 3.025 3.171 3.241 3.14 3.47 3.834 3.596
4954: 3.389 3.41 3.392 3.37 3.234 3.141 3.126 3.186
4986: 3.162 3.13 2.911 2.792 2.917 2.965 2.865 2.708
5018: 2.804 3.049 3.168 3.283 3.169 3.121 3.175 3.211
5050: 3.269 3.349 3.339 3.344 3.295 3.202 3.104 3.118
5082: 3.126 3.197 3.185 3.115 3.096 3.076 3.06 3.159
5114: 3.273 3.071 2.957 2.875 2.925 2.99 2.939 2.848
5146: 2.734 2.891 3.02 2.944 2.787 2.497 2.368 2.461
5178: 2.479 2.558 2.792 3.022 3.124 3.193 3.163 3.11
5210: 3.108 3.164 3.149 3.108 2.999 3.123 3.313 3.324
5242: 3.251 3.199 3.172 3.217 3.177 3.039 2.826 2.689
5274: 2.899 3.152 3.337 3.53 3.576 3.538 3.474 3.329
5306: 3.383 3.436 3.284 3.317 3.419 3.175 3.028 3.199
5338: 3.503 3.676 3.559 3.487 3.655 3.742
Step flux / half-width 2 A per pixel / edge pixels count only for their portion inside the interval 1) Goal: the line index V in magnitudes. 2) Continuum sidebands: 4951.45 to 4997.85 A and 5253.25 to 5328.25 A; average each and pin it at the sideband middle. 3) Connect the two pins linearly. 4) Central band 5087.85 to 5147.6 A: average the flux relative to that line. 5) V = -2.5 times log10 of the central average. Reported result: 0.07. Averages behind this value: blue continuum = 3.21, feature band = 3.02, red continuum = 3.25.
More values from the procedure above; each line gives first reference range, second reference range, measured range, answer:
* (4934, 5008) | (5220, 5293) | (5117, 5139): 0.09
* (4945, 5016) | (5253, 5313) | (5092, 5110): 0.03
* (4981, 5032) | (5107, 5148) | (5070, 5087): -0.06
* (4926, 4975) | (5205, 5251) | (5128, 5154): 0.12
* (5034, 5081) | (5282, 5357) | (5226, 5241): 0.05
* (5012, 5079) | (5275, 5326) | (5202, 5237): 0.06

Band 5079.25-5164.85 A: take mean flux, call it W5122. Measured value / 3.01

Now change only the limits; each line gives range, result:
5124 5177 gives 2.78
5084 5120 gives 3.14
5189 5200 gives 3.12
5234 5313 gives 3.24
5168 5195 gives 2.67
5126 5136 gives 2.94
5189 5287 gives 3.13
